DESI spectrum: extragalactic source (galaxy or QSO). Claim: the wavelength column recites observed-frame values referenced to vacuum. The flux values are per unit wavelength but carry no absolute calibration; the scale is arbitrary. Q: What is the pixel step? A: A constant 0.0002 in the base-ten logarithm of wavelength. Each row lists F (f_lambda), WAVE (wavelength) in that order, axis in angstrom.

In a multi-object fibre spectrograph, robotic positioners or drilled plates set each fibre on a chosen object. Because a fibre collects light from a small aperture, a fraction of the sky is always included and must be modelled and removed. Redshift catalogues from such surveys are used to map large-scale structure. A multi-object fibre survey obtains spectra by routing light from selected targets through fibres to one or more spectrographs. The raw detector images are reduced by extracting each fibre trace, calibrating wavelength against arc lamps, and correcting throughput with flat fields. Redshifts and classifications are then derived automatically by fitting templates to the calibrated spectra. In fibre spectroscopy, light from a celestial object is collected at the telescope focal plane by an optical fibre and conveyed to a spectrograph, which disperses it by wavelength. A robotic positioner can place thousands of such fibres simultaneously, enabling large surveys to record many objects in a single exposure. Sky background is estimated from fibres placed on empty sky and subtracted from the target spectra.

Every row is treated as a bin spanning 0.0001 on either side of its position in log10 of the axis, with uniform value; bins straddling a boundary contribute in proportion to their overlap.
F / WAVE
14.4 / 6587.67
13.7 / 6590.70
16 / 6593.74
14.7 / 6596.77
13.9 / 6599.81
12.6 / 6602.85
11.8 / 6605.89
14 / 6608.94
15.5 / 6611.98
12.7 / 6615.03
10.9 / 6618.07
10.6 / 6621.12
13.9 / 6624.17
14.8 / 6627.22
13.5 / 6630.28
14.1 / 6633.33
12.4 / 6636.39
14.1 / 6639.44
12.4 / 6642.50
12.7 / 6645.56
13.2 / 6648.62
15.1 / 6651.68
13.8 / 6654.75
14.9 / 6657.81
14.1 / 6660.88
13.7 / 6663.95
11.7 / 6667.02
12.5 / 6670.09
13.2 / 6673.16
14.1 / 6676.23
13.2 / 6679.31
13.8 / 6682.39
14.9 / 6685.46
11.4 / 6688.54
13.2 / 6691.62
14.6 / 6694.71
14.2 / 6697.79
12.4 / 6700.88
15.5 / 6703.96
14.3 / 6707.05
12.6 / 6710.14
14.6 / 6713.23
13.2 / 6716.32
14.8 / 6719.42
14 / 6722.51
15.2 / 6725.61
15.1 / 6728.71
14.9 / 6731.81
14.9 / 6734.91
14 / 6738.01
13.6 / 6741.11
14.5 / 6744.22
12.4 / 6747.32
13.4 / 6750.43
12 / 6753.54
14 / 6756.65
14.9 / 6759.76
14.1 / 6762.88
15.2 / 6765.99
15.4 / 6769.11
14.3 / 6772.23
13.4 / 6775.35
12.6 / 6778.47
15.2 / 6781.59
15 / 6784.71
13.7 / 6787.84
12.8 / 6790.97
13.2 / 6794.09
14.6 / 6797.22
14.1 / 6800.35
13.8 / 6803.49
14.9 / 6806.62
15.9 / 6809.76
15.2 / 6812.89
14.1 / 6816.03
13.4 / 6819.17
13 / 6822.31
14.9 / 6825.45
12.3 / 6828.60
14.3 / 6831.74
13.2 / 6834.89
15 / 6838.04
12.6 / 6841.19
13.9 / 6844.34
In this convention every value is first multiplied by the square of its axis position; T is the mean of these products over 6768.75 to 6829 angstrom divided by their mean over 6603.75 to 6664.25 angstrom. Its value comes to 1.1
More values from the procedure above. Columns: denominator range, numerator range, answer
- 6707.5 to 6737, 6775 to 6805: 0.98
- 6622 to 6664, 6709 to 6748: 1.06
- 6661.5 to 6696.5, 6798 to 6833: 1.11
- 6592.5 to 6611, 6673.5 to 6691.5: 0.99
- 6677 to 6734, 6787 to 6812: 1.04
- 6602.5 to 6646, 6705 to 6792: 1.12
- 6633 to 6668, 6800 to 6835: 1.10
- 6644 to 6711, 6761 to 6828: 1.08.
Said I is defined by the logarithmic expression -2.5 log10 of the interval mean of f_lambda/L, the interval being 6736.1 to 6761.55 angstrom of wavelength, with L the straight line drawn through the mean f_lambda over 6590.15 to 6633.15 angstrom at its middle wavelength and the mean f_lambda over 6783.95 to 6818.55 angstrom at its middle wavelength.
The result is 0.03 mag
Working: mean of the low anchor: 13.5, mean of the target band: 13.6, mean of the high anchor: 14.3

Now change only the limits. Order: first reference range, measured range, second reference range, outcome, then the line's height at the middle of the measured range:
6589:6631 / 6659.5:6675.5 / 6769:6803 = 0.04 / 13.6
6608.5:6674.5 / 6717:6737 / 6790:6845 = -0.08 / 13.6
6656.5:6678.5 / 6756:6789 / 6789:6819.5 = -0.02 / 14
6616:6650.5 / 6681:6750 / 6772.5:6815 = -0.03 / 13.6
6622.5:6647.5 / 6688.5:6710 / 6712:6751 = 0.02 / 14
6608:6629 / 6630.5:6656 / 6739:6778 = -0.01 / 13.3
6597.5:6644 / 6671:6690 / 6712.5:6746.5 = 0.03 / 13.8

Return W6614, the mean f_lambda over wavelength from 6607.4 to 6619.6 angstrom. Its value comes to 13.3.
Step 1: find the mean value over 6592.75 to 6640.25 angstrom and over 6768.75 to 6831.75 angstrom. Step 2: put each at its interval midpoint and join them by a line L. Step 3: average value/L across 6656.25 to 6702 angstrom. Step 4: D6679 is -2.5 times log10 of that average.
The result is 0.01 mag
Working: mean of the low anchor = 13.4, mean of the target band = 13.5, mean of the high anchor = 14.1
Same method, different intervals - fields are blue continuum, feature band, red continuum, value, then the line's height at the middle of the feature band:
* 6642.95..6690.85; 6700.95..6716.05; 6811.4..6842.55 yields -0.03 mag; 13.5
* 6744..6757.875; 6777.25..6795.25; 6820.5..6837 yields -0.04 mag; 13.3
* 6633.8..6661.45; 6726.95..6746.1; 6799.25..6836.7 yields -0.05 mag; 13.9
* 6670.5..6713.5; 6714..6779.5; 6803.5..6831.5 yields -0.02 mag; 13.9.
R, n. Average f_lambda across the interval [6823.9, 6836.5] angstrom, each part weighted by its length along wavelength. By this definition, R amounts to 13.7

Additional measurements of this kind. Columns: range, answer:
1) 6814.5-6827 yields 13.9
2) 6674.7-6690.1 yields 13.5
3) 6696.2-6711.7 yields 13.8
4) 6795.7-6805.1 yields 14.2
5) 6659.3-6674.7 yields 13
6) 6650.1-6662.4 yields 14.5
